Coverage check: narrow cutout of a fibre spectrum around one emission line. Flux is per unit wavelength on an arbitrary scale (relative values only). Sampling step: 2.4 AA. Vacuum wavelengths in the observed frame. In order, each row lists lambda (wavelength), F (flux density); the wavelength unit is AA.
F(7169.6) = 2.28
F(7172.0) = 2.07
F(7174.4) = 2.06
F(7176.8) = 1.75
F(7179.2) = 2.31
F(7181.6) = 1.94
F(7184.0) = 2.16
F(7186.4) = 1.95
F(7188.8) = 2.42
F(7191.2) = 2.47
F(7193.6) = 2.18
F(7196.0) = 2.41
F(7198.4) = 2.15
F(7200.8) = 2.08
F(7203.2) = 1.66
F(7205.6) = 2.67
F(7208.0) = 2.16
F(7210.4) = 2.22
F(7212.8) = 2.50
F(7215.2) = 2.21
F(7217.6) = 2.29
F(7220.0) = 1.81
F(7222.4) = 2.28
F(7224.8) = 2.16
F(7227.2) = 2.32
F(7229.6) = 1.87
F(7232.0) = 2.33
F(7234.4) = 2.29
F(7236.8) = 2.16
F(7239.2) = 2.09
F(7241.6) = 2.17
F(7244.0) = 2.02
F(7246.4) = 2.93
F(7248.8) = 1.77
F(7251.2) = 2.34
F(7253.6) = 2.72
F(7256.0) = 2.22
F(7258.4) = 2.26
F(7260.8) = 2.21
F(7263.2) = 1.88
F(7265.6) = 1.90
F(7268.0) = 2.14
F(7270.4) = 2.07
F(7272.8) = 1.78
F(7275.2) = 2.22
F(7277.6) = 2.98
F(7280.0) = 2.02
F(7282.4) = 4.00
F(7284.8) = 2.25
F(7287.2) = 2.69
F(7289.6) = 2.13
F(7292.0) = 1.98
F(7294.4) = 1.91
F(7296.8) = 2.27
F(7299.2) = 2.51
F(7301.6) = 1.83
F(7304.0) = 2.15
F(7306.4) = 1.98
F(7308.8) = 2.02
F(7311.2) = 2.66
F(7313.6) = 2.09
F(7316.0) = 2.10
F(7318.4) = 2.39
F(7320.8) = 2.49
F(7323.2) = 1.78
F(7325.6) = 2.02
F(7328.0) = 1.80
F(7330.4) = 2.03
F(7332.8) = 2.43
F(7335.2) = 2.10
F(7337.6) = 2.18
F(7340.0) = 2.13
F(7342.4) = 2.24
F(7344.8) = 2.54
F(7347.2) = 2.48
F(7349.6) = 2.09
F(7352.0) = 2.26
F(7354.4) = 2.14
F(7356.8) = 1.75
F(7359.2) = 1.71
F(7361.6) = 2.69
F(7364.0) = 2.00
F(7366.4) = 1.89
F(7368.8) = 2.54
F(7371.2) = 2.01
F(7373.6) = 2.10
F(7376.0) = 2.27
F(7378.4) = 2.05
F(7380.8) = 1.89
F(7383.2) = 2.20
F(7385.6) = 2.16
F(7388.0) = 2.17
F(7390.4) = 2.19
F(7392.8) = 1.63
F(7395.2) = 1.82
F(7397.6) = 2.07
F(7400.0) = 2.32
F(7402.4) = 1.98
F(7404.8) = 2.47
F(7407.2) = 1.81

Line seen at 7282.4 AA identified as [S II] 6716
